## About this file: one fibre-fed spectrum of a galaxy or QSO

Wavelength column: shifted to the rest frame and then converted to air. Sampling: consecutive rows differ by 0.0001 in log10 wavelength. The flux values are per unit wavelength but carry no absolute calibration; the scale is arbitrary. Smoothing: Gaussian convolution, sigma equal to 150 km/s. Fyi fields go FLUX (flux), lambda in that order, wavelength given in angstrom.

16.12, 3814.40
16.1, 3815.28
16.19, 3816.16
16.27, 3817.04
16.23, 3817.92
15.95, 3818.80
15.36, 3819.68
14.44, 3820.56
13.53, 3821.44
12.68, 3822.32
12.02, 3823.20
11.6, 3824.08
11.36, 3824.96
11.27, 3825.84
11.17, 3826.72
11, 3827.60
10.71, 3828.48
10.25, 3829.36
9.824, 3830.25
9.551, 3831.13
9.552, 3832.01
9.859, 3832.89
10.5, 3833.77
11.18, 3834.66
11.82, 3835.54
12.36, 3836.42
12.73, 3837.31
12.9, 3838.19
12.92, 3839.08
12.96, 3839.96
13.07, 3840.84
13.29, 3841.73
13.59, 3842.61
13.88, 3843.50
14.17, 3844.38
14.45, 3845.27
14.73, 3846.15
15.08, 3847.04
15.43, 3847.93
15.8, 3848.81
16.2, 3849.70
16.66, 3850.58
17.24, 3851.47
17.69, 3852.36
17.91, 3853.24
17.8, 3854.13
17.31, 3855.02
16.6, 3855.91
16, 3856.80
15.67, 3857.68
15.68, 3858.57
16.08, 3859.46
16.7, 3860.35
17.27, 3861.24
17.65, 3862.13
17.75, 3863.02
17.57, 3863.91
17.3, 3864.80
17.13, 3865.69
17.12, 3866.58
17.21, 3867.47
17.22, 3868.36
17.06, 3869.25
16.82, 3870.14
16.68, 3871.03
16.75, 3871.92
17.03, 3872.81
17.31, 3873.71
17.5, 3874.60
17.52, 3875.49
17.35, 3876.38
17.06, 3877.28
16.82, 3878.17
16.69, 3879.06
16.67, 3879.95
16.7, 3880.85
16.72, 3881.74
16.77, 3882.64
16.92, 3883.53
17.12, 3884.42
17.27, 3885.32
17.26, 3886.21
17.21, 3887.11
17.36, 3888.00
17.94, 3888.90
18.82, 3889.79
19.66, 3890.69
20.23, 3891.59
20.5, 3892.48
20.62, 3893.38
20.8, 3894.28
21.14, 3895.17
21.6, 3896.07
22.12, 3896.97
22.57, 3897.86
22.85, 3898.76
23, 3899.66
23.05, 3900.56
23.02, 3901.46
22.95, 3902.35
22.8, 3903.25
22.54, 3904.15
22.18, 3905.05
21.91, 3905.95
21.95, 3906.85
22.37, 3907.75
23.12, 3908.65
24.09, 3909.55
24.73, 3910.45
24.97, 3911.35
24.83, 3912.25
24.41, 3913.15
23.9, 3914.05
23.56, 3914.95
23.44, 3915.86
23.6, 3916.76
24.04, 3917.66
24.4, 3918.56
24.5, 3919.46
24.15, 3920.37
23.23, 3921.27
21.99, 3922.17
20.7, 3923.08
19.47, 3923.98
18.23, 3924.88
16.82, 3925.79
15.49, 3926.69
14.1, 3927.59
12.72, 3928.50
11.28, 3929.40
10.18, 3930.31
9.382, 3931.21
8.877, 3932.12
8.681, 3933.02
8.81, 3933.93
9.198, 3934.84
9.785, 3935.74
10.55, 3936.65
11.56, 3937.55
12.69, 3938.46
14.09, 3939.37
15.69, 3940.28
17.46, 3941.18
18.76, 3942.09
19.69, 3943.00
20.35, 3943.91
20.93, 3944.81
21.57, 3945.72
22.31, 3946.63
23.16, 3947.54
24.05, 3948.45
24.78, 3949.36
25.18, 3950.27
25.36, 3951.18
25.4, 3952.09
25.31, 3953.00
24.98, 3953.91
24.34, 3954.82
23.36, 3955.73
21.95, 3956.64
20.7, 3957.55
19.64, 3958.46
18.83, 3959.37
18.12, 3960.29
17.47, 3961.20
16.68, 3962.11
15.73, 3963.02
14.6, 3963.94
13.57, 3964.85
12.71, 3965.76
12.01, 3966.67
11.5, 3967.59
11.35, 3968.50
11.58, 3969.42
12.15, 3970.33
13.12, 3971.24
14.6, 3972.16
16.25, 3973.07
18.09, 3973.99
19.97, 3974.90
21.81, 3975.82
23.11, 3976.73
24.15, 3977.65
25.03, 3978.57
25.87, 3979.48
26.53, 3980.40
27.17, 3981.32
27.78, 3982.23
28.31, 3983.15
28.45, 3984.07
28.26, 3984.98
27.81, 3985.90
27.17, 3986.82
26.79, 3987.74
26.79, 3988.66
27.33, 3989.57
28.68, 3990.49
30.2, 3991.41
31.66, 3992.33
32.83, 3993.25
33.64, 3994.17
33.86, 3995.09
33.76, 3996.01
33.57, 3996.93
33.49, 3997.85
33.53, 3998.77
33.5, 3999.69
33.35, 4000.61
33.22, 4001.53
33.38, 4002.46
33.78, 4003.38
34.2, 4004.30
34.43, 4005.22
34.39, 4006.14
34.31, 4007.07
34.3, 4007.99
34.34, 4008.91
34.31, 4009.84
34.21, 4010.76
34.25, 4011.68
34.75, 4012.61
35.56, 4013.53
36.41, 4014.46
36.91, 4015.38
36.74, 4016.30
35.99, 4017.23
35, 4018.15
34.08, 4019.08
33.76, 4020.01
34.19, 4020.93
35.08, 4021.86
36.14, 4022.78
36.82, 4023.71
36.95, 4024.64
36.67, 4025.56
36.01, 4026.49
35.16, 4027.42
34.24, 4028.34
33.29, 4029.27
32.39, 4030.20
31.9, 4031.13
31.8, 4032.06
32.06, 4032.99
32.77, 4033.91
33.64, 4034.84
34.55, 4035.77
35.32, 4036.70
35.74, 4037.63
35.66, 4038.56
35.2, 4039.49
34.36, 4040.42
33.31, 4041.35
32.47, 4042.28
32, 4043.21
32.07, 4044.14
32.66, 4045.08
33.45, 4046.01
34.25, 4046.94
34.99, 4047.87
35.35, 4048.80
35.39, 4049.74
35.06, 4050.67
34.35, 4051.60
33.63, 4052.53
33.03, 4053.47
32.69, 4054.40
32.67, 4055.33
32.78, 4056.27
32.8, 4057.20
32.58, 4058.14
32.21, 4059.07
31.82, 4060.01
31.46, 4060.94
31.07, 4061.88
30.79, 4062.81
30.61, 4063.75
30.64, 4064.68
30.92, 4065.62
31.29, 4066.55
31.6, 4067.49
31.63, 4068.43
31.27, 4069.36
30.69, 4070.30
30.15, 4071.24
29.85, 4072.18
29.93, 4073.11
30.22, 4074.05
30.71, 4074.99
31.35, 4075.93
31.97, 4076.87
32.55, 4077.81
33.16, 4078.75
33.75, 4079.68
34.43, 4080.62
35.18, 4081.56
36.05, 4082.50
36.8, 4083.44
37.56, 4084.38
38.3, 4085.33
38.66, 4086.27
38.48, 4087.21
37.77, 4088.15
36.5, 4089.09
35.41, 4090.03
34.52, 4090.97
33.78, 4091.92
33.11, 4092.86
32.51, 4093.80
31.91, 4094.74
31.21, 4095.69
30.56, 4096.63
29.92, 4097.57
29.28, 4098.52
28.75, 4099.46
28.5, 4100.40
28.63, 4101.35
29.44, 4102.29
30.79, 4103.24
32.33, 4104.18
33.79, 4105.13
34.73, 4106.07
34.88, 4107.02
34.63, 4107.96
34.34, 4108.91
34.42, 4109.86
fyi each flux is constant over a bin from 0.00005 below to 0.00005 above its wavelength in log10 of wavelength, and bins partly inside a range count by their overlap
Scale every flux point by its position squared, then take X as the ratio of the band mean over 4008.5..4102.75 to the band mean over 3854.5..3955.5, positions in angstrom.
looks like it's 1.9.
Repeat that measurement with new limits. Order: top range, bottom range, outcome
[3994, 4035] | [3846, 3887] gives 2.20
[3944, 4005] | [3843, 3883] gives 1.54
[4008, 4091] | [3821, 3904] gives 2.28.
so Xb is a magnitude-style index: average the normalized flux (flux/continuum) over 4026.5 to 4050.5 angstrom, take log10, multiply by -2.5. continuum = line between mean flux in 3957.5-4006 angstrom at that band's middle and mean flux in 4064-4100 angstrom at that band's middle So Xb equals -0.16 mag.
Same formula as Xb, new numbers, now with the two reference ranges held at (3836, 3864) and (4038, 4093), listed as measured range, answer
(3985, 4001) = -0.14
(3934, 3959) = 0.20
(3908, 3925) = -0.12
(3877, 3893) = 0.04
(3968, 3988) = 0.19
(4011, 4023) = -0.20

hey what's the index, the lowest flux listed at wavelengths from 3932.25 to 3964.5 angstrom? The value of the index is 8.681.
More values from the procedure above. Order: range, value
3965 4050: 11.35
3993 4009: 32.83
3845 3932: 9.382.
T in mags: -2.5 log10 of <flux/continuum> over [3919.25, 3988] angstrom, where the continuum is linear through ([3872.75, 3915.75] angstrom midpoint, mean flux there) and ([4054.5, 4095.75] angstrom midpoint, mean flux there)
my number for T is 0.29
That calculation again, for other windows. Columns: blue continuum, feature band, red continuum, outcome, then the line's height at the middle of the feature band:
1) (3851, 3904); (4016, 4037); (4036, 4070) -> -0.13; 30.8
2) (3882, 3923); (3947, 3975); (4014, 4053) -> 0.41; 27.4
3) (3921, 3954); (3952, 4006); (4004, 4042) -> 0.07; 25.7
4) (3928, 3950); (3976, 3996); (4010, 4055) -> -0.13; 24.9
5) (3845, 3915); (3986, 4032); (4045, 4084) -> -0.18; 28.5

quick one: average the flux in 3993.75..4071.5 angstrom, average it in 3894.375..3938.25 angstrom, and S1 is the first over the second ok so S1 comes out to 1.73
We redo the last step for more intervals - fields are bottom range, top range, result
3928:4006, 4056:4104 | 1.48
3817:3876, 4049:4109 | 2.23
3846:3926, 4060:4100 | 1.69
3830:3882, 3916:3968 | 1.17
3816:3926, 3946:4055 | 1.65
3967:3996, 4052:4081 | 1.32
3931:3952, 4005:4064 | 2.01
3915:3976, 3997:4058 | 1.93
